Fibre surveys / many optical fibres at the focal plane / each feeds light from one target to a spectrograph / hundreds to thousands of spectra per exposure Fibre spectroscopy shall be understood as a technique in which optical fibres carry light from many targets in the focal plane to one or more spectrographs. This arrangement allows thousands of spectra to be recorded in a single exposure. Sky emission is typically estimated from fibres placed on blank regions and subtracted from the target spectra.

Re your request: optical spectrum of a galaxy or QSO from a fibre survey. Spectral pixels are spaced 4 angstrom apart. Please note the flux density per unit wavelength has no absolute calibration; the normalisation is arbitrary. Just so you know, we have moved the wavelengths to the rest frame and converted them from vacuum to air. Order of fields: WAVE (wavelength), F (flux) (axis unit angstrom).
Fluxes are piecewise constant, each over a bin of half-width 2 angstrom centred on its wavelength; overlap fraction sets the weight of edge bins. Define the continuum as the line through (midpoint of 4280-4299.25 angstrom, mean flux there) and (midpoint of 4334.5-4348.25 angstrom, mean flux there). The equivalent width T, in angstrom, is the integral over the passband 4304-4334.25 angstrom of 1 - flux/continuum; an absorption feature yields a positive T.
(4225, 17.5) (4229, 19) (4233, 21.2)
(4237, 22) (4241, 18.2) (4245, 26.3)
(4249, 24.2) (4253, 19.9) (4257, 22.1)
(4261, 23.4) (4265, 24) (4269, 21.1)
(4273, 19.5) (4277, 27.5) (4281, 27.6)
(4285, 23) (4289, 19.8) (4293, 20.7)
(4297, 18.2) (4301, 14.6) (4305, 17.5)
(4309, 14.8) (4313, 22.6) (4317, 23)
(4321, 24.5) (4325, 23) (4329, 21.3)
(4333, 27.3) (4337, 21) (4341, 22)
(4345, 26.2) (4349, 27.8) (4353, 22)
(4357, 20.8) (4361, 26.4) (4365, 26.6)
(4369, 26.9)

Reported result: 1.3 angstrom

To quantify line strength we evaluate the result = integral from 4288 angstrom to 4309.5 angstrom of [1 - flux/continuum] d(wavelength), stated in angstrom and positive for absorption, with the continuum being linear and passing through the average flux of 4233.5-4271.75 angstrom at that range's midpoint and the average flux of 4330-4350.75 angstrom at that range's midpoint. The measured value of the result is 5.3 angstrom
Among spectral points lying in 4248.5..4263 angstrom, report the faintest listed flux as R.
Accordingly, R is 19.9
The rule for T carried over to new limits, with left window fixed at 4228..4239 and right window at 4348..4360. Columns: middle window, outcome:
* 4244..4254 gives -1.1 angstrom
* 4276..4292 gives -1.5 angstrom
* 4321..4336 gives -0.6 angstrom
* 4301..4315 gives 2.9 angstrom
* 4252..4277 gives -0.8 angstrom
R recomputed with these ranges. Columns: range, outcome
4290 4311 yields 14.6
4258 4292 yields 19.5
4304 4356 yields 14.8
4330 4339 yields 21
